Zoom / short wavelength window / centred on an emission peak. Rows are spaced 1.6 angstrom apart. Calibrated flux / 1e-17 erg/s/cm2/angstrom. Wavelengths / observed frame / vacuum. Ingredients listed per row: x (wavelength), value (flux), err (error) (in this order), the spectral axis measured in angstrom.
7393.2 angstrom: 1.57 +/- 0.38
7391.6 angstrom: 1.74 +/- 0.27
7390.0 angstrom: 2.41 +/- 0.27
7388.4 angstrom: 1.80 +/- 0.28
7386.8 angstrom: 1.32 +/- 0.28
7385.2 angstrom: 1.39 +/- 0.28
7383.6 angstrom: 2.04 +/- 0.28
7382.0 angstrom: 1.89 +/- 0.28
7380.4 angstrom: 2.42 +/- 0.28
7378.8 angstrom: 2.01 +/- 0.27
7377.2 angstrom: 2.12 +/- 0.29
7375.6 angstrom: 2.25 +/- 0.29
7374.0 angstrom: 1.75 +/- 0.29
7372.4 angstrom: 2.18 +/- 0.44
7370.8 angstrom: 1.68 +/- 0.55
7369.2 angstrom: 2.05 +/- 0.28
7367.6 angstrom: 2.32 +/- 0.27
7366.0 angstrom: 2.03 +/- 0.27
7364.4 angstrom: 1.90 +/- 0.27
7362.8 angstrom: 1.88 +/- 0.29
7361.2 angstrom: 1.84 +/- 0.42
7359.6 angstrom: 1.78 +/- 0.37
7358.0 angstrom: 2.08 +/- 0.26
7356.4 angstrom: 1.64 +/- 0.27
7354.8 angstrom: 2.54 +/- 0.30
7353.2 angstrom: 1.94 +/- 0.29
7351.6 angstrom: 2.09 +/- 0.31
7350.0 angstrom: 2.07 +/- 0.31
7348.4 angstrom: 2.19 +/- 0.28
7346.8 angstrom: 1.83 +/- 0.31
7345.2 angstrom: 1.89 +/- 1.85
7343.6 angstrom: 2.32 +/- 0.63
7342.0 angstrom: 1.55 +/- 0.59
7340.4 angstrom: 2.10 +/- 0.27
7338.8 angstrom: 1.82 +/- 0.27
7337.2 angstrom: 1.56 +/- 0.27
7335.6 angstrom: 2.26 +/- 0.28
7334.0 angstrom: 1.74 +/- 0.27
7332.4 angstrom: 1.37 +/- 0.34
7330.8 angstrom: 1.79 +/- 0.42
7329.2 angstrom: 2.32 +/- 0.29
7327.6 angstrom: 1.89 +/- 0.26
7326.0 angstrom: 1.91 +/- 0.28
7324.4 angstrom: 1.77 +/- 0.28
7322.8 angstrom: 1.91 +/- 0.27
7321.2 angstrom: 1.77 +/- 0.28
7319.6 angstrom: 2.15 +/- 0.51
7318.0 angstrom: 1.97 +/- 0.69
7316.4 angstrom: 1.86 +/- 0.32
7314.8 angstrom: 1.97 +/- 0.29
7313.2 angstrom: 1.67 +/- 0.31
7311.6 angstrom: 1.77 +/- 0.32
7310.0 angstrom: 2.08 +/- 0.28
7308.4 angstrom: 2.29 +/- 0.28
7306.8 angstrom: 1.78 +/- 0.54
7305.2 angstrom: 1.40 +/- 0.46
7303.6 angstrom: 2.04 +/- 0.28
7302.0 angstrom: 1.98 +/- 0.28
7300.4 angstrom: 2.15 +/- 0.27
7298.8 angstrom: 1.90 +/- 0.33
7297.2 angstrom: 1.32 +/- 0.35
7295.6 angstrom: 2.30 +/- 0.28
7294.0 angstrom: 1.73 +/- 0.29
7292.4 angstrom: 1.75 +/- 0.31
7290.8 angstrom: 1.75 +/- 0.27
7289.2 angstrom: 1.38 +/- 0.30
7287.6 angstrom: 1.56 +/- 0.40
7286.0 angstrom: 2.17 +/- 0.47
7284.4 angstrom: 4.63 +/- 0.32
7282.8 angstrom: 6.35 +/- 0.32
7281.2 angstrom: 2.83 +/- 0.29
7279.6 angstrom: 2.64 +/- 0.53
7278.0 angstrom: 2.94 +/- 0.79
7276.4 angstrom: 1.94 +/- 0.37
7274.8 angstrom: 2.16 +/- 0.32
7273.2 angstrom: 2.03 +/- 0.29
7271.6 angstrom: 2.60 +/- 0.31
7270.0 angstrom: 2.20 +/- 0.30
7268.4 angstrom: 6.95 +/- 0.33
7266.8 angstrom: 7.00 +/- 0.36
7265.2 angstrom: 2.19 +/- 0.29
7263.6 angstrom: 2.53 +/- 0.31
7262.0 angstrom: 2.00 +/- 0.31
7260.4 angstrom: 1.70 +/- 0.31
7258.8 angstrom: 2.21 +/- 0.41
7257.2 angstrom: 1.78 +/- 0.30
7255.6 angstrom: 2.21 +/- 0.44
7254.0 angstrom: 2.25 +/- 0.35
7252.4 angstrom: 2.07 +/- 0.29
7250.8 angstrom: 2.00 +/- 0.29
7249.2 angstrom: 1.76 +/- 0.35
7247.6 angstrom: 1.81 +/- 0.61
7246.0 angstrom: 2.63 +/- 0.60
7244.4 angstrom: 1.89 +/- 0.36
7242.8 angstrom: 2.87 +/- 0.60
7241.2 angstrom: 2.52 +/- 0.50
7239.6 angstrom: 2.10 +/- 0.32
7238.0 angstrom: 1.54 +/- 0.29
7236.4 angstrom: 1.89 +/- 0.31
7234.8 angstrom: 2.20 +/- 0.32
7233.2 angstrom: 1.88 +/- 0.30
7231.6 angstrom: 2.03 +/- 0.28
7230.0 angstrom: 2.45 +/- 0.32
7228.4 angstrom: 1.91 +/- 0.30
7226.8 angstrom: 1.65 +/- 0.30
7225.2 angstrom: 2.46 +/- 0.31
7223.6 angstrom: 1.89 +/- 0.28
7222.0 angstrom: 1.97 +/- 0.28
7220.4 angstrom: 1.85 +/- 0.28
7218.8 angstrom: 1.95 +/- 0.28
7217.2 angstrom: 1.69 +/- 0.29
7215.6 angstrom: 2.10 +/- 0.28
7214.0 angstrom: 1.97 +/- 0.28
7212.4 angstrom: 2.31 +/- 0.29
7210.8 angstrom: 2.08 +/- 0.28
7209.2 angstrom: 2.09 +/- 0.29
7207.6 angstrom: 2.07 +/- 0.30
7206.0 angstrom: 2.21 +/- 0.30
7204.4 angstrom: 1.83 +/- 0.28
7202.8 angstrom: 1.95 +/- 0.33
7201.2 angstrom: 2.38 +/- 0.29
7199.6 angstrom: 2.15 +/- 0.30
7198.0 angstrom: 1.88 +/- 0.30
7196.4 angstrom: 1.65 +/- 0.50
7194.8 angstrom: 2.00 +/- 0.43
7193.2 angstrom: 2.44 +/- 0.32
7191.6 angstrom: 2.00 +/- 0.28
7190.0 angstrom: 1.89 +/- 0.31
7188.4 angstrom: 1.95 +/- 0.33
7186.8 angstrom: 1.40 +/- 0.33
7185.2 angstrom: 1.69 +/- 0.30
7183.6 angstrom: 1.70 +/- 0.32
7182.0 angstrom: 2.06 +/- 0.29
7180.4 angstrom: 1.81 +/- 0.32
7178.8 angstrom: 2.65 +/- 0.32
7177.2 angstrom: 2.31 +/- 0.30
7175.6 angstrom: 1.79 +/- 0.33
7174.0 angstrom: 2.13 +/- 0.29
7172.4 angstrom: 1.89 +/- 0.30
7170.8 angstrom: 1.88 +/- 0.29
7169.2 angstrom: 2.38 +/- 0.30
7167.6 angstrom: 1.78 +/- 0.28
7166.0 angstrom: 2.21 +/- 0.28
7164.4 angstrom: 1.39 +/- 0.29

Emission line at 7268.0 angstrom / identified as [S II] 6716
